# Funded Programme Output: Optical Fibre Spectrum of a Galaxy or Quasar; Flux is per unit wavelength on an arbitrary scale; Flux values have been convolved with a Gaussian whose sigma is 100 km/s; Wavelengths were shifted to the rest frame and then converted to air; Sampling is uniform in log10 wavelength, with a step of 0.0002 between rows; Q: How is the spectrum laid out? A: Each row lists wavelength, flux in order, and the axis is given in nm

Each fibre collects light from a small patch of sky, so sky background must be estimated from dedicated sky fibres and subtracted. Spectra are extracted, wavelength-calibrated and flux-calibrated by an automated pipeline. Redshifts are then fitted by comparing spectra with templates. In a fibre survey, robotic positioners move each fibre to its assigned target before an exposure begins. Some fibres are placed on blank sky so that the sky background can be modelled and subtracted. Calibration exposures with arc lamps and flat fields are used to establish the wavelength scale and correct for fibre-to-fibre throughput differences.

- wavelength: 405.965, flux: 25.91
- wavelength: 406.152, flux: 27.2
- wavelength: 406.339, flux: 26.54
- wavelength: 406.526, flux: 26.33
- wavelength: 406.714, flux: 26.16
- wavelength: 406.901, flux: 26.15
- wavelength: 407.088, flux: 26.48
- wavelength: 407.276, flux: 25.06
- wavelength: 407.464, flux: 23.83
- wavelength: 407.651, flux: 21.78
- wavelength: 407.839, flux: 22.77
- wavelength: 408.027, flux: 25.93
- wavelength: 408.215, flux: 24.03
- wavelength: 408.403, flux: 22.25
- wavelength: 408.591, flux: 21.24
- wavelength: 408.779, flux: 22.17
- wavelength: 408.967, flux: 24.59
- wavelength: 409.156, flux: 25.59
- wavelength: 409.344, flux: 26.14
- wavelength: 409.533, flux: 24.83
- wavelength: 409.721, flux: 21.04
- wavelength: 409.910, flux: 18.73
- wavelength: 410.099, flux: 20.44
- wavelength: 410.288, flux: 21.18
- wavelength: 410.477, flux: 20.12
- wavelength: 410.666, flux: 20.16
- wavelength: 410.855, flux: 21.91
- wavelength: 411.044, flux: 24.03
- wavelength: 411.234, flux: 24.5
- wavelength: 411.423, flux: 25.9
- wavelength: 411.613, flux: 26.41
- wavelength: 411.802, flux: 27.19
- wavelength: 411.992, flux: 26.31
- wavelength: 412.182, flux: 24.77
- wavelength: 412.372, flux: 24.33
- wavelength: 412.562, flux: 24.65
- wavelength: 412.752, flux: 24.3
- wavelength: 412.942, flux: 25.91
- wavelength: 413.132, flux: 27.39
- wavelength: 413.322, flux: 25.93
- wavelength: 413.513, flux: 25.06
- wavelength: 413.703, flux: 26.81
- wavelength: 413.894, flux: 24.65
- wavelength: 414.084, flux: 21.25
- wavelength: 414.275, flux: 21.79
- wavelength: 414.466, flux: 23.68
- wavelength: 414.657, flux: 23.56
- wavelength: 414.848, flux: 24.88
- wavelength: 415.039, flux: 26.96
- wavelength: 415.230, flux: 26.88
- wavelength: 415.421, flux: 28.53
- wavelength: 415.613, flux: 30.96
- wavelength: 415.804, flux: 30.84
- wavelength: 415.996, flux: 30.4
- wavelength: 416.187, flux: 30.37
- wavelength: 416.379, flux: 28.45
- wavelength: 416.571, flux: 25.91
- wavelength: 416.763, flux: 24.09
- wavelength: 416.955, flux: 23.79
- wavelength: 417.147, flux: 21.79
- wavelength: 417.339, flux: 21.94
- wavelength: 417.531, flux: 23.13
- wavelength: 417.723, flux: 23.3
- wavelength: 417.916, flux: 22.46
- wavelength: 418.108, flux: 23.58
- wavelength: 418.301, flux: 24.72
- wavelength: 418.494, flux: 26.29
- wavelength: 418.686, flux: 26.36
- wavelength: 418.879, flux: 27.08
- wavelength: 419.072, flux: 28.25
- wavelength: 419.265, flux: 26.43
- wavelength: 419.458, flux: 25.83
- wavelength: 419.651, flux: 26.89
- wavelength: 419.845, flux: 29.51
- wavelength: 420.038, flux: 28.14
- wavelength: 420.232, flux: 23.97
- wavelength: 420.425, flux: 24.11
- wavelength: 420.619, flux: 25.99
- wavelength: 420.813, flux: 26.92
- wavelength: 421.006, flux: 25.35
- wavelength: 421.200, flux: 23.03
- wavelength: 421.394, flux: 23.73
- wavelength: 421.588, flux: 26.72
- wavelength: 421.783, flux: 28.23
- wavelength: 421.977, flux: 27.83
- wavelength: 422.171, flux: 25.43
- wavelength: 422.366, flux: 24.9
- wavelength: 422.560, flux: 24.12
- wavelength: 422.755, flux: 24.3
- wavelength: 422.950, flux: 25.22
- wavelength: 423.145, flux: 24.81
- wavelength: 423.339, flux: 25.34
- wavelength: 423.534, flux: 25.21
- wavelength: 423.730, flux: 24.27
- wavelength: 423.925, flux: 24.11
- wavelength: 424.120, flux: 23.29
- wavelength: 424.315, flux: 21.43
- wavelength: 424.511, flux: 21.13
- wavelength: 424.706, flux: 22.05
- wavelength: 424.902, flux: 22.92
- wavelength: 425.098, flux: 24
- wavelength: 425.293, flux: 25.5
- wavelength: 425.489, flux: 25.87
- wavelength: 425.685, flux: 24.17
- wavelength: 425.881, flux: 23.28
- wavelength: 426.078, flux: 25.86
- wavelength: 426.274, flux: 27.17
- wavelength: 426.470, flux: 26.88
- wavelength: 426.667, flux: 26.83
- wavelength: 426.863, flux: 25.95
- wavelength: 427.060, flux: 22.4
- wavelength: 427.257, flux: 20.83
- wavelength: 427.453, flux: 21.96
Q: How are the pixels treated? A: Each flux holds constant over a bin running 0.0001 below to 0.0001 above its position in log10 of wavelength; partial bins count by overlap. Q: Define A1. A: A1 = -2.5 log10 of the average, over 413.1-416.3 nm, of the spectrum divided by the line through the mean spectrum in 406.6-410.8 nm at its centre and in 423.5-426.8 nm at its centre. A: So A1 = -0.123 mag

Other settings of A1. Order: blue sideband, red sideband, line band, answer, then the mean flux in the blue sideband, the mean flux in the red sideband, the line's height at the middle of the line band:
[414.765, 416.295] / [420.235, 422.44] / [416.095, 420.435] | 0.07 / 28.8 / 25.6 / 27.3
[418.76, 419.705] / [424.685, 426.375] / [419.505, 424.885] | 0.04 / 26.9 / 24.7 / 25.8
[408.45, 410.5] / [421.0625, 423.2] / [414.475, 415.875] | -0.15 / 22.4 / 25.3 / 23.7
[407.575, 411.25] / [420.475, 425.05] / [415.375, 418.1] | -0.10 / 22.6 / 24.6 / 23.7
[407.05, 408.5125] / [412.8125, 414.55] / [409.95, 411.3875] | 0.12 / 23.9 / 24.7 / 24.3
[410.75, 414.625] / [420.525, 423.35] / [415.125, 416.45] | -0.18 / 24.8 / 25.5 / 25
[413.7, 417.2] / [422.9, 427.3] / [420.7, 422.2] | -0.04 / 26.1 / 24.3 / 25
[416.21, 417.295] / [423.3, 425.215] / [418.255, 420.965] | -0.09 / 25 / 23.3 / 24.4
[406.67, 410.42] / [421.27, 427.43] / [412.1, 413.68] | -0.07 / 23.4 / 24.6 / 23.8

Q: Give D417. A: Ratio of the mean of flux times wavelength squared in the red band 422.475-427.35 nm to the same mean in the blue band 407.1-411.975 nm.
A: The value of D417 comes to 1.1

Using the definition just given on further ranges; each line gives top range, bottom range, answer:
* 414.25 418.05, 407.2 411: 1.17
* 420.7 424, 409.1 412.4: 1.14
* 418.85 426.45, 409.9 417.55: 1.05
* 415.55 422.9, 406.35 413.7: 1.12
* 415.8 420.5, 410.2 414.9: 1.09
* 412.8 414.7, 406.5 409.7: 1.04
